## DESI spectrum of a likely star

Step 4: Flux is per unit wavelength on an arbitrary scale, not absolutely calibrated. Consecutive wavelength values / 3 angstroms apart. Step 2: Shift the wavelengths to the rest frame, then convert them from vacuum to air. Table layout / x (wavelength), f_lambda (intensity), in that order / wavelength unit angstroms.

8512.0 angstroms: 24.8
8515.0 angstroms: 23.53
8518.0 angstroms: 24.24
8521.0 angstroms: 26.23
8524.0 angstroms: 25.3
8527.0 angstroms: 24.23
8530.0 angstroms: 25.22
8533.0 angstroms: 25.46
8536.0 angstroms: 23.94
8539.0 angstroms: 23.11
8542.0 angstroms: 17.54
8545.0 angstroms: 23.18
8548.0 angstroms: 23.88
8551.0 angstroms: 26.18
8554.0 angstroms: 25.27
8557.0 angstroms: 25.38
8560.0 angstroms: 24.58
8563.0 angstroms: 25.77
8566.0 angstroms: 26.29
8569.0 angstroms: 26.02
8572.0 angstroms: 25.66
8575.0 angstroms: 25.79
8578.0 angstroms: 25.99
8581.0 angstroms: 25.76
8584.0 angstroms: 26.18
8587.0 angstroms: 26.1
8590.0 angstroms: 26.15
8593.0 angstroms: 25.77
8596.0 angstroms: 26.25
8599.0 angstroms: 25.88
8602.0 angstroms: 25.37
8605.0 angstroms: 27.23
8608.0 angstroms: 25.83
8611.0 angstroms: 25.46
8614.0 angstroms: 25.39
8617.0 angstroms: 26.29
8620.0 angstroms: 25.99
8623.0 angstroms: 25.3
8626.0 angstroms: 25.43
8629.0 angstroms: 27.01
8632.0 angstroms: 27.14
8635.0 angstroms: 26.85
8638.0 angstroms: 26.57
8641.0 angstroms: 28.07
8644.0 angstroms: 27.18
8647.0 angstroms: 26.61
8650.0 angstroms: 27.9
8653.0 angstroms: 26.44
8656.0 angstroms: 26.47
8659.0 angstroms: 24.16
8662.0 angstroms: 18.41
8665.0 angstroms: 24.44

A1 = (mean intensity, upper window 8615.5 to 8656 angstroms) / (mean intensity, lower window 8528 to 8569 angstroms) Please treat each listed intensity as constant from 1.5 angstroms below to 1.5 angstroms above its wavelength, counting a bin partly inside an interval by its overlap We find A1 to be 1.1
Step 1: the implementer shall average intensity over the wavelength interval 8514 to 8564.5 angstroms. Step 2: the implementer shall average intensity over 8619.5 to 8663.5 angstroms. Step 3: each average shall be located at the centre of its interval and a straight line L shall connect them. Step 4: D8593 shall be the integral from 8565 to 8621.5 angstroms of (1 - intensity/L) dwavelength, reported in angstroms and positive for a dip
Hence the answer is -1.76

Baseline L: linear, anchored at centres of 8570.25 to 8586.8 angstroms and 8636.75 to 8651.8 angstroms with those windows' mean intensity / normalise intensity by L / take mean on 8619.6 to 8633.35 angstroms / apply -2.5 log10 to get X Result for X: 0.03 mag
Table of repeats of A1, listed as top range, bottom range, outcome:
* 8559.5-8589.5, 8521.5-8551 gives 1.09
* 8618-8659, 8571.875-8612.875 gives 1.02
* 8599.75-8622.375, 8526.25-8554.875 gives 1.09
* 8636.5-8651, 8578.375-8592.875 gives 1.05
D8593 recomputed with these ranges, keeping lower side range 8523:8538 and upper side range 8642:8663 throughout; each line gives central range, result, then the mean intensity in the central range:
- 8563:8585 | -0.79 angstroms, 25.9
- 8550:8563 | -0.23 angstroms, 25.4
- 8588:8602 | -0.43 angstroms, 25.9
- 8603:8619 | -0.47 angstroms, 26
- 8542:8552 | 0.63 angstroms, 23.3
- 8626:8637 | -0.59 angstroms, 26.8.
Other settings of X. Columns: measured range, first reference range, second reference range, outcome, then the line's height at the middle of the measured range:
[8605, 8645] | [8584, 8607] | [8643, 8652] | 0.014 mag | 26.7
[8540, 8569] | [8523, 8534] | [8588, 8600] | 0.049 mag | 25.4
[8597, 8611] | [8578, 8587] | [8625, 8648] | 0.014 mag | 26.4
